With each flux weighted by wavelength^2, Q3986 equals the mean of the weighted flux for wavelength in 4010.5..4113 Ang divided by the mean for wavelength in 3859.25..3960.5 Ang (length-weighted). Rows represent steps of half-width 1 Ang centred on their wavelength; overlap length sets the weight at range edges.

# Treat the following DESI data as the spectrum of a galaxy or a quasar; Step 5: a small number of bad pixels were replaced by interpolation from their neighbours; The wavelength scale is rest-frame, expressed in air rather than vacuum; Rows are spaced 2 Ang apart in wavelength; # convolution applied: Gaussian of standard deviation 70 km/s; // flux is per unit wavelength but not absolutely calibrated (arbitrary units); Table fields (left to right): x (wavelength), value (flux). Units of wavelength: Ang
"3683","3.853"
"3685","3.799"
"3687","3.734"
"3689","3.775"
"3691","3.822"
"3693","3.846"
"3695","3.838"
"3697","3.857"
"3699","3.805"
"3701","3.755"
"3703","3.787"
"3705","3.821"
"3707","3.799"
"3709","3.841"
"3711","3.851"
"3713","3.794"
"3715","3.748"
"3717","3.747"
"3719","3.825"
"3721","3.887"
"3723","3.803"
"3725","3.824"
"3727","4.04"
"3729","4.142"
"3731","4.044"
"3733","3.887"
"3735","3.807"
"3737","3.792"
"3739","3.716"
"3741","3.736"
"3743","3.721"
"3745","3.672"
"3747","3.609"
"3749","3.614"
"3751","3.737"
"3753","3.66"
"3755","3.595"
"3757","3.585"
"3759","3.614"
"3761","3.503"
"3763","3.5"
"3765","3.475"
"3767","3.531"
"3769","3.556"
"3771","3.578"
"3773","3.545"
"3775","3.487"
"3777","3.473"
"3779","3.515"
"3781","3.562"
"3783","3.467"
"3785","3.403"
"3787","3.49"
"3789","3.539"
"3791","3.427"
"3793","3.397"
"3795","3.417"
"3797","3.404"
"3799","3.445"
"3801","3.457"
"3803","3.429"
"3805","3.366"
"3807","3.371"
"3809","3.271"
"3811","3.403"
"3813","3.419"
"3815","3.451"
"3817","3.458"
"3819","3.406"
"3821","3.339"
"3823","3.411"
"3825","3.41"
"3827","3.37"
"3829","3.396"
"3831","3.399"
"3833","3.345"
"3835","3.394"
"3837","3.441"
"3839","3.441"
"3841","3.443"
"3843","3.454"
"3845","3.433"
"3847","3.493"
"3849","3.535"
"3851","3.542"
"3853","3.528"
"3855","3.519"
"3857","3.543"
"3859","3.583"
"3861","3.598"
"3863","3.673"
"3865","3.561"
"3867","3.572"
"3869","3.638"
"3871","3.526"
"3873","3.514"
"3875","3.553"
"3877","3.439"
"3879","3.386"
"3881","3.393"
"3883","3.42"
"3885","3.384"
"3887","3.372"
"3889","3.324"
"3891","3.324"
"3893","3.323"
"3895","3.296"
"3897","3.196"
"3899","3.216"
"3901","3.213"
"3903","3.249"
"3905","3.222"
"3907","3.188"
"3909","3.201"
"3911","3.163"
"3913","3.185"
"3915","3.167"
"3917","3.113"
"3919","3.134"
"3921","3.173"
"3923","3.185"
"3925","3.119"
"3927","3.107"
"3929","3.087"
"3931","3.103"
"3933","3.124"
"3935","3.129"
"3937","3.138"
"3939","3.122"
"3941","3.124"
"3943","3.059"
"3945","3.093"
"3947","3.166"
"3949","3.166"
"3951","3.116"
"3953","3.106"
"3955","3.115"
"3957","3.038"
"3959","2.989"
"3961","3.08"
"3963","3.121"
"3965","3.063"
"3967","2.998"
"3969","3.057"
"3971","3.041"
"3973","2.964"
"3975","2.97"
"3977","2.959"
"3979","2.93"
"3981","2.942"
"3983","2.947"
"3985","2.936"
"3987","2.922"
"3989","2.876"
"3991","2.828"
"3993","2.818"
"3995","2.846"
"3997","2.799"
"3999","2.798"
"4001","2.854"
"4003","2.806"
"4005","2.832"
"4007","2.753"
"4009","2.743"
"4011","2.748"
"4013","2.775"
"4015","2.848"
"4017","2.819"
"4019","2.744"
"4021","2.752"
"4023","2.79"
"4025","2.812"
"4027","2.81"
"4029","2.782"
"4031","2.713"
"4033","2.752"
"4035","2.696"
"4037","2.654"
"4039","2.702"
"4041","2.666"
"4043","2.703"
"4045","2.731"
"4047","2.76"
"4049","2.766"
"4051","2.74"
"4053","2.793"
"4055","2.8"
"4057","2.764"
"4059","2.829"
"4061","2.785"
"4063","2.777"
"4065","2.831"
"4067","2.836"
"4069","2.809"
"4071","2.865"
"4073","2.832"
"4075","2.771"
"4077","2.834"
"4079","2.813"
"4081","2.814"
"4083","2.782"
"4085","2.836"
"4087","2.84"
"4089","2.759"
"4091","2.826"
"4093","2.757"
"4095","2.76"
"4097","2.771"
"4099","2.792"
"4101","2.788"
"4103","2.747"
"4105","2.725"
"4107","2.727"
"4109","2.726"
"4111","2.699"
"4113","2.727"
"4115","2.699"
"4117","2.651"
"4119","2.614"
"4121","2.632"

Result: 0.92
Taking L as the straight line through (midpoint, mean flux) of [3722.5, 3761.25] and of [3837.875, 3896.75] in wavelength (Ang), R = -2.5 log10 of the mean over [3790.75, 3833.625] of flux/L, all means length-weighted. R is 0.06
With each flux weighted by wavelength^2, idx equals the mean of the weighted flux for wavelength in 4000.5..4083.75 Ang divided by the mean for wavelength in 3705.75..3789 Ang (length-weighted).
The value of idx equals 0.9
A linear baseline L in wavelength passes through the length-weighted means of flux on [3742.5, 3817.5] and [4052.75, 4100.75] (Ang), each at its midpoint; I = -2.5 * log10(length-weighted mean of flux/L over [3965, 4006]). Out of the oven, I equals 0.040 mag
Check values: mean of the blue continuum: 3.5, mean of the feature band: 2.91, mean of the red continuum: 2.8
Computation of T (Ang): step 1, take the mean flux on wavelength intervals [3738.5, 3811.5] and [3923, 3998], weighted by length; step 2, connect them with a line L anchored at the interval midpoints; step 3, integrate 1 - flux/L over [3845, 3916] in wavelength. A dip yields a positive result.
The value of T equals -3.5 Ang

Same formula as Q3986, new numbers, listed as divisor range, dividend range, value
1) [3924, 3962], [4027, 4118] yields 0.95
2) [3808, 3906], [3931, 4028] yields 0.92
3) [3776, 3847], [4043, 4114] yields 0.93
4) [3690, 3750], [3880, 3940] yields 0.93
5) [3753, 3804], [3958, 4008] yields 0.93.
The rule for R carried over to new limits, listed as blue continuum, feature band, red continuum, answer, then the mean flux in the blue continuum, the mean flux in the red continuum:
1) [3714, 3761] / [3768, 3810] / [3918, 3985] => 0.044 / 3.77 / 3.07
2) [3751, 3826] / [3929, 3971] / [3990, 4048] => -0.041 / 3.47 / 2.77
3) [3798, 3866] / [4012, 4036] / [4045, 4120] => 0.060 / 3.45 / 2.77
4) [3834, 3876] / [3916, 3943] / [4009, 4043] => 0.021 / 3.52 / 2.75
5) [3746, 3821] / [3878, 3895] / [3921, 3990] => -0.043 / 3.49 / 3.06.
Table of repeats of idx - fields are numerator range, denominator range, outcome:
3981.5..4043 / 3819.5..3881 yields 0.87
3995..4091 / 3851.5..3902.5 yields 0.88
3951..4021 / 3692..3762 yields 0.88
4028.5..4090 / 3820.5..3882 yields 0.89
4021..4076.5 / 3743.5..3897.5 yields 0.90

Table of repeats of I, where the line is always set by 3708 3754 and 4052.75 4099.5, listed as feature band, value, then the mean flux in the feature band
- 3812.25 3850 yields 0.03 mag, 3.42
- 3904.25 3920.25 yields 0.04 mag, 3.17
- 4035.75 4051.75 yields 0.07 mag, 2.71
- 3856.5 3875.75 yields -0.05 mag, 3.58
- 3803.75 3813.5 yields 0.07 mag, 3.36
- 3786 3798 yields 0.06 mag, 3.45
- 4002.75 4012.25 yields 0.09 mag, 2.77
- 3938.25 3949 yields 0.02 mag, 3.12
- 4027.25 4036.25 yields 0.07 mag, 2.74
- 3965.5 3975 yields 0.03 mag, 3.01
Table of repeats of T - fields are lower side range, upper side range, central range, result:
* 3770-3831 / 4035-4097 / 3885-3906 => -0.5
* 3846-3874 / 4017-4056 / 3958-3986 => 0.4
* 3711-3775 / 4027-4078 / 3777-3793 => 0.5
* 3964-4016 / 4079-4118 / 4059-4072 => -0.1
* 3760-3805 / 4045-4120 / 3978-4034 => 2.5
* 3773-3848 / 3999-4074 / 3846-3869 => -1.9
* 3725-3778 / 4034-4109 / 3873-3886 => -0.5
